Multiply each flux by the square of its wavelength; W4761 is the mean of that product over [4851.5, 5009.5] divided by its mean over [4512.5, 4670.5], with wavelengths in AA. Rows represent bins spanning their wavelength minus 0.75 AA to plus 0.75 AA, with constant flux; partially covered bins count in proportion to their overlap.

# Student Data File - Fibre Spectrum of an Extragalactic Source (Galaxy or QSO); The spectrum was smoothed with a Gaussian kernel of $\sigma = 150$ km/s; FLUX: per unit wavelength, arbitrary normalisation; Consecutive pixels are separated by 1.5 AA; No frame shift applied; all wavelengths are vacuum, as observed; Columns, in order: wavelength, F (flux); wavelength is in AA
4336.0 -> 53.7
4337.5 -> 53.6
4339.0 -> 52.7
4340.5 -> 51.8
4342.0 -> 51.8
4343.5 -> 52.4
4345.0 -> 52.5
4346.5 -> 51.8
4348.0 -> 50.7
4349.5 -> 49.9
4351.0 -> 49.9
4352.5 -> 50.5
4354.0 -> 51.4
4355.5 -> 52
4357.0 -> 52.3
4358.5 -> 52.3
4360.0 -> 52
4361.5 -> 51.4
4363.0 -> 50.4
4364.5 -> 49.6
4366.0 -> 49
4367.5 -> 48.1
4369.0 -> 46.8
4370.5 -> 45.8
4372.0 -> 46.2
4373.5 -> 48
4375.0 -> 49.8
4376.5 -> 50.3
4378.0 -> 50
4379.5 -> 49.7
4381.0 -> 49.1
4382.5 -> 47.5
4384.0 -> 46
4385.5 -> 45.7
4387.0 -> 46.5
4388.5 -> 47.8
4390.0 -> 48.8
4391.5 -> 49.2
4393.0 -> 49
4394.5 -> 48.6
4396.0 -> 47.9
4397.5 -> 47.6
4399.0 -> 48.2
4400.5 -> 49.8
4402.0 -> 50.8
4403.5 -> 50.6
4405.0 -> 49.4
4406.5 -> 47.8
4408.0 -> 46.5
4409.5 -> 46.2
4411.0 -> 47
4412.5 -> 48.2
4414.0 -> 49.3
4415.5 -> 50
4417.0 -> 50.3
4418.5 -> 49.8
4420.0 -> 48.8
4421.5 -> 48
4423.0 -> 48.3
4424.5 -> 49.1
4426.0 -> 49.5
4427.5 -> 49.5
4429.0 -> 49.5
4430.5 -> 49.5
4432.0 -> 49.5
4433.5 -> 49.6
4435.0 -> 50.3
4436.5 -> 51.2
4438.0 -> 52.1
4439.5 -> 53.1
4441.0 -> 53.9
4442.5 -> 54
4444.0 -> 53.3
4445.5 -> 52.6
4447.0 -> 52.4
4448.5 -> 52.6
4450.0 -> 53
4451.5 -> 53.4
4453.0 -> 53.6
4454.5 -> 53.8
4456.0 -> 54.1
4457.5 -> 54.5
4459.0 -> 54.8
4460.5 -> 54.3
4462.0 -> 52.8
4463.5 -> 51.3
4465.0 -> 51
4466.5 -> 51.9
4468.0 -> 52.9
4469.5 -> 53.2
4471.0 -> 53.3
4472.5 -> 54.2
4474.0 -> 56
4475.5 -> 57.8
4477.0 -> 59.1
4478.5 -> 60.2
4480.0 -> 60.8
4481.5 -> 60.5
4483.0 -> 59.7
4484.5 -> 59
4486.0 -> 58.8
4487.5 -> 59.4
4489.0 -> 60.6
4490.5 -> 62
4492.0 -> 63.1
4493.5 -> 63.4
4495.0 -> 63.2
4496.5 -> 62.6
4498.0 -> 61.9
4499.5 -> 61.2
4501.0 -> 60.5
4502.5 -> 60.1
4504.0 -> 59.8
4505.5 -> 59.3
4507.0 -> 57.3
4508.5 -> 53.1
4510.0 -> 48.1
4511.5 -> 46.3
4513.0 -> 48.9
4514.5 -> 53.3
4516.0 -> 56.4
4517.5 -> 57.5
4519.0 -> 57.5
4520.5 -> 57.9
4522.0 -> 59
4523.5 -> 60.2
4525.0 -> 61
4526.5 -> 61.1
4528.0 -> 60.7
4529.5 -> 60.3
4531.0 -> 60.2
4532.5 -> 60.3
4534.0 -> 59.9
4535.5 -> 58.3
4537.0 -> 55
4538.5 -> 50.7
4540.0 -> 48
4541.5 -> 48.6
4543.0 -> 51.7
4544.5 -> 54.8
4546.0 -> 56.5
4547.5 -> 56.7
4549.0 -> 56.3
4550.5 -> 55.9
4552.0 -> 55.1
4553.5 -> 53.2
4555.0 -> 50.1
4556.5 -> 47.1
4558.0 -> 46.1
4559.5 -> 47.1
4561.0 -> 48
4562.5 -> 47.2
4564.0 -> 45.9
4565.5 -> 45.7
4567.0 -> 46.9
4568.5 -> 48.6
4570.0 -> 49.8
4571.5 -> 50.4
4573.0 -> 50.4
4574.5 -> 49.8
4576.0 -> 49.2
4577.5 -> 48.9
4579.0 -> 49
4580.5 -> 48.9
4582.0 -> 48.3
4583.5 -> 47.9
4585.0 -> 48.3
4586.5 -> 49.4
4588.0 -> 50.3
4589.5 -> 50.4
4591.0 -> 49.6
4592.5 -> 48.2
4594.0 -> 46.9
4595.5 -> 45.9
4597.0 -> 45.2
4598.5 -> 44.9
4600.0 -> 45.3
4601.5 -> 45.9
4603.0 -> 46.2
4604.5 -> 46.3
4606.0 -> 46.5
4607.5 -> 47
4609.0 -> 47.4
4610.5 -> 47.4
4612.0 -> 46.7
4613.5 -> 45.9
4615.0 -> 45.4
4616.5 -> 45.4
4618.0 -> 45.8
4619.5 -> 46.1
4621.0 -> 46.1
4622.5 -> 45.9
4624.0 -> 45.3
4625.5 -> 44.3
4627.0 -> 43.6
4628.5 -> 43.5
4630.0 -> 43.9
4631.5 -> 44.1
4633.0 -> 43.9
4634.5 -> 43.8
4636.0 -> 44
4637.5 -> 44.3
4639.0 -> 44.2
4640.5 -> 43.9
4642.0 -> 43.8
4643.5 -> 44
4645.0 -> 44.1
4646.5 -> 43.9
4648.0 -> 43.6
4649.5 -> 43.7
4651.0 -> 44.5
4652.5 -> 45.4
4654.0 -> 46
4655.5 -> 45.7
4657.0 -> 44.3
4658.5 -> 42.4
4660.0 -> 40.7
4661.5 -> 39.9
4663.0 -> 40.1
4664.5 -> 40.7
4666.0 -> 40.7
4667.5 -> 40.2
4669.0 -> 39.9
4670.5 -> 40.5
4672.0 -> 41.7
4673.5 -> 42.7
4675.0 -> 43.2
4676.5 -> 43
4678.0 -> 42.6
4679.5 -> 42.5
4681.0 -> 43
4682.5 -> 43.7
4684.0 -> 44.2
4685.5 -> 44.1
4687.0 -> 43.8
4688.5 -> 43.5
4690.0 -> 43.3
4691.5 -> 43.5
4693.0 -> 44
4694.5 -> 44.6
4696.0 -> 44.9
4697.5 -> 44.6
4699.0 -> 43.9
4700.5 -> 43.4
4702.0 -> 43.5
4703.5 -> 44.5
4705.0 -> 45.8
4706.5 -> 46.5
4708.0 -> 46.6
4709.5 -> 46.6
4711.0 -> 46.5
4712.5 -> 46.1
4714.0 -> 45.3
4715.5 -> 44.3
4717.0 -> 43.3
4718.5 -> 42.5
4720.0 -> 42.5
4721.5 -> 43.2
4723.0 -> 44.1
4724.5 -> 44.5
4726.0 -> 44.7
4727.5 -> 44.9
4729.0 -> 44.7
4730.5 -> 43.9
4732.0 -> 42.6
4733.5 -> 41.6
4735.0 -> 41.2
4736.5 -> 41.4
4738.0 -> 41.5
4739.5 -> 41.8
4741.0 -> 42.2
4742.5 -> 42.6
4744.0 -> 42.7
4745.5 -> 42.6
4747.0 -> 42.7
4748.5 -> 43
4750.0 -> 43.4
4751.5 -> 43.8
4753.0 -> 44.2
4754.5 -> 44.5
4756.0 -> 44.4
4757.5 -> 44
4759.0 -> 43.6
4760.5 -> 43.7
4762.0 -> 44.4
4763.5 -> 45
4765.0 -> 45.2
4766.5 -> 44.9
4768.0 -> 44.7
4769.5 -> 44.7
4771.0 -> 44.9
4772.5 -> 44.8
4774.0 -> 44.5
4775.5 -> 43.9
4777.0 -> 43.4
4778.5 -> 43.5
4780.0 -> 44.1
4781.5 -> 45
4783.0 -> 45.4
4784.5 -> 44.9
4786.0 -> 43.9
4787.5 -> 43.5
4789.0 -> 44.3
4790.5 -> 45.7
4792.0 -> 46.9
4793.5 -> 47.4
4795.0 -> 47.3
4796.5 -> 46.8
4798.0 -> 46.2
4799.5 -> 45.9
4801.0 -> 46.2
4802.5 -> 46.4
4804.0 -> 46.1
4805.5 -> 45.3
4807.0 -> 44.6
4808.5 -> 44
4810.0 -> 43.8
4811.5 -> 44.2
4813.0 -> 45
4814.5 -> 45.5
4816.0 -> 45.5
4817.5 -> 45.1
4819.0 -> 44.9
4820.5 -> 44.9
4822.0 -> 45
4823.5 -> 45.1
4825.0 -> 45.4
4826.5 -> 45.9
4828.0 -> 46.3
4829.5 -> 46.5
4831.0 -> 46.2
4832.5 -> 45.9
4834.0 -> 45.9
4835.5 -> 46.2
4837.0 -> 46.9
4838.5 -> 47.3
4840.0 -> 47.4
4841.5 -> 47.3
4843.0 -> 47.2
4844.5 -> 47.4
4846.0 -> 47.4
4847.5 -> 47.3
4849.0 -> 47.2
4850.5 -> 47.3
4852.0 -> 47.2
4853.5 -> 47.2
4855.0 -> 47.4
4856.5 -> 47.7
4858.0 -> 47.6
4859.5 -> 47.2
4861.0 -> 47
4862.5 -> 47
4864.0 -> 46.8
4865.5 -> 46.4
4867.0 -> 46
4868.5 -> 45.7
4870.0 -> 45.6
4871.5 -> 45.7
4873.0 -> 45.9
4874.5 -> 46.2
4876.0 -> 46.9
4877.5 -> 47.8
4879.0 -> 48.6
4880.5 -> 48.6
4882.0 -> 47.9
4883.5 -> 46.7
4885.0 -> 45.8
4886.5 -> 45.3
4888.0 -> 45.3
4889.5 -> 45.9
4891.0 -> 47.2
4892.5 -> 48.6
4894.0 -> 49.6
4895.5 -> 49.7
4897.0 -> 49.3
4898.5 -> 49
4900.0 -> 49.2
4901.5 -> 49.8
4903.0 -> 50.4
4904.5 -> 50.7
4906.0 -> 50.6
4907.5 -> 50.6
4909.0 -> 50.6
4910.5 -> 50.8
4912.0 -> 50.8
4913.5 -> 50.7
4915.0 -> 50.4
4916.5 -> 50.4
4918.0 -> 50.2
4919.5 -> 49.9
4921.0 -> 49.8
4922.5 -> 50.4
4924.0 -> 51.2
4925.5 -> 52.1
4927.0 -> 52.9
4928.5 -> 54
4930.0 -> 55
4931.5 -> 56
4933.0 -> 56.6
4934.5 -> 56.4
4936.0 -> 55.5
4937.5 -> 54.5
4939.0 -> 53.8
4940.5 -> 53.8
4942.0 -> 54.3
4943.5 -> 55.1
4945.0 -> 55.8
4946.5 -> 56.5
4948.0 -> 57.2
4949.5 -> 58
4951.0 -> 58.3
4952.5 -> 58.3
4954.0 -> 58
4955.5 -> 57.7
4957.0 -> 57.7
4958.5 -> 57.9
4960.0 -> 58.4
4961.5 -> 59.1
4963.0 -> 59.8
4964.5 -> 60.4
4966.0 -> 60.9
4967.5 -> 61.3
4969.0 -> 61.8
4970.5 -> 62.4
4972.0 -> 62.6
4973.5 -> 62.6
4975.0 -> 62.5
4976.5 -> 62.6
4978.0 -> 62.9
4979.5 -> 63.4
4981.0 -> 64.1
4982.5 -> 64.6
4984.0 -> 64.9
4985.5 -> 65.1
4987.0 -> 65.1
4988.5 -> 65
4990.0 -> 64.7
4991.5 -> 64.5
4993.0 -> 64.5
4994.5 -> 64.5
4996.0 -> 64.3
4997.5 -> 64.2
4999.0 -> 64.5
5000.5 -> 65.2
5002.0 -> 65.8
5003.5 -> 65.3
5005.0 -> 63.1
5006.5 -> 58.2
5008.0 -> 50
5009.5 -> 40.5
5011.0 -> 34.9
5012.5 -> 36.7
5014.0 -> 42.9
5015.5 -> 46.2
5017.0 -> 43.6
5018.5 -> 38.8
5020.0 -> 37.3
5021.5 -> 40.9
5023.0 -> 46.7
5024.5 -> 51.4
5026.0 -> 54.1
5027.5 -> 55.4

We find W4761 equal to 1.30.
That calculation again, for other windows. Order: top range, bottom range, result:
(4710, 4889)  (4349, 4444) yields 1.09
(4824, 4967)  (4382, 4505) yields 1.15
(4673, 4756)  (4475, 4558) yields 0.83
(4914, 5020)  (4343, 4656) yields 1.36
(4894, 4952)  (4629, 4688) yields 1.36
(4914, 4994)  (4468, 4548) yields 1.22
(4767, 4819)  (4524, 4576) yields 0.95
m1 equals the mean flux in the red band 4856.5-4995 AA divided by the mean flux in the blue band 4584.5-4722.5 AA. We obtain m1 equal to 1.2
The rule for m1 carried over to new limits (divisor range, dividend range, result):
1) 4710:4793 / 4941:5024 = 1.31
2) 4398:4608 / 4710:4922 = 0.87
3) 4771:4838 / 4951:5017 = 1.31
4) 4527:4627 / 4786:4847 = 0.92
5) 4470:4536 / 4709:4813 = 0.76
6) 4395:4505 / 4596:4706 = 0.82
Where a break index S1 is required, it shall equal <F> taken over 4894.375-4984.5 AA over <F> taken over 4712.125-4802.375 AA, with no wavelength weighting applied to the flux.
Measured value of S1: 1.26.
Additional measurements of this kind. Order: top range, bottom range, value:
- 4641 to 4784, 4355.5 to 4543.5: 0.82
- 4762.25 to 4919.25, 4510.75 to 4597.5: 0.90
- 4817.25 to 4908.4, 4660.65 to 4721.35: 1.09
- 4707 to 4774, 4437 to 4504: 0.78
